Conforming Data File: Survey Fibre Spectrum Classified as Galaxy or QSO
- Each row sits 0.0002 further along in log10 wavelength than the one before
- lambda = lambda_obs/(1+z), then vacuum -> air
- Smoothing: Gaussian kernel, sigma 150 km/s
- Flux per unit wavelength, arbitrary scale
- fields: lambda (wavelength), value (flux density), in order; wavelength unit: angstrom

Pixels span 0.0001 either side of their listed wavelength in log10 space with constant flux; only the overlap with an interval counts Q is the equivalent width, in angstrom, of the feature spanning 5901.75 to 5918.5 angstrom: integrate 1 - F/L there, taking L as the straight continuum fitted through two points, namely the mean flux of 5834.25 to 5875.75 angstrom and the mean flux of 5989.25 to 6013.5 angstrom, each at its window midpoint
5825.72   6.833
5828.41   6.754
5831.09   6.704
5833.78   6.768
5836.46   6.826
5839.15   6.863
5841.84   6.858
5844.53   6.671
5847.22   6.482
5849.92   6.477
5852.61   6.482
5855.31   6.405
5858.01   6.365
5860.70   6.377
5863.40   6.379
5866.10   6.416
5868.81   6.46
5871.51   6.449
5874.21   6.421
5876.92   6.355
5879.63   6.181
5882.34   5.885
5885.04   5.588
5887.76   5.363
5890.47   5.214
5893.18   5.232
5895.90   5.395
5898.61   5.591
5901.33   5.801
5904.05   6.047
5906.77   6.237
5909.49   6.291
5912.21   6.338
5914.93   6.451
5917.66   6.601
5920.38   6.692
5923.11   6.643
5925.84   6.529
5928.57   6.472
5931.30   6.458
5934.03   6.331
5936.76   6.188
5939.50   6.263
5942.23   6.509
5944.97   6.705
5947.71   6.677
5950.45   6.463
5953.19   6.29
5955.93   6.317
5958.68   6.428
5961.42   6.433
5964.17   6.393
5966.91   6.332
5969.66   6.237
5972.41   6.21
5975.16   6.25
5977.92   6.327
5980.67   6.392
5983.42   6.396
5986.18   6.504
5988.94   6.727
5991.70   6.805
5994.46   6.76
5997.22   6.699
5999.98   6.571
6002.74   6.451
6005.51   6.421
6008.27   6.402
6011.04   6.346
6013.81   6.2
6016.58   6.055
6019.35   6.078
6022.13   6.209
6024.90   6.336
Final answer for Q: 0.6 angstrom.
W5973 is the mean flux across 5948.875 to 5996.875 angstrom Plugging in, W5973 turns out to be 6.43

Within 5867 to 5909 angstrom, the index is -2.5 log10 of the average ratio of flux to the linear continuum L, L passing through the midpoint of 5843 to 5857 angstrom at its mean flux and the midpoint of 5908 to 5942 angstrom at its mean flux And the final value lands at 0.10 mag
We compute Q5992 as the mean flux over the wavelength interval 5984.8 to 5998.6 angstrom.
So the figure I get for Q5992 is 6.7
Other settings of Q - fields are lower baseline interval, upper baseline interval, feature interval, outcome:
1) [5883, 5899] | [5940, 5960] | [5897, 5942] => -2.95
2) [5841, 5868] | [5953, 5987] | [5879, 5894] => 2.06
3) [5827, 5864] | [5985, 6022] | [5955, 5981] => 0.63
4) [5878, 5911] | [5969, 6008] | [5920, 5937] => -1.33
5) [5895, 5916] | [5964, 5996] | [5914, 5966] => -2.03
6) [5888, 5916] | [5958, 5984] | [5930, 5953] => -1.19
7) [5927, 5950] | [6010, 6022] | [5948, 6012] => -1.52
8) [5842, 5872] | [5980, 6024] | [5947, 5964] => 0.07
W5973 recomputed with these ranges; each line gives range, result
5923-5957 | 6.44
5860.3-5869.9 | 6.4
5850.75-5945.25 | 6.2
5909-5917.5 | 6.4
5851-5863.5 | 6.41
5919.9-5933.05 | 6.54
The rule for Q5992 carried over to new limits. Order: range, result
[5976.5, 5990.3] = 6.47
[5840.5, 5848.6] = 6.67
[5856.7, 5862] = 6.38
